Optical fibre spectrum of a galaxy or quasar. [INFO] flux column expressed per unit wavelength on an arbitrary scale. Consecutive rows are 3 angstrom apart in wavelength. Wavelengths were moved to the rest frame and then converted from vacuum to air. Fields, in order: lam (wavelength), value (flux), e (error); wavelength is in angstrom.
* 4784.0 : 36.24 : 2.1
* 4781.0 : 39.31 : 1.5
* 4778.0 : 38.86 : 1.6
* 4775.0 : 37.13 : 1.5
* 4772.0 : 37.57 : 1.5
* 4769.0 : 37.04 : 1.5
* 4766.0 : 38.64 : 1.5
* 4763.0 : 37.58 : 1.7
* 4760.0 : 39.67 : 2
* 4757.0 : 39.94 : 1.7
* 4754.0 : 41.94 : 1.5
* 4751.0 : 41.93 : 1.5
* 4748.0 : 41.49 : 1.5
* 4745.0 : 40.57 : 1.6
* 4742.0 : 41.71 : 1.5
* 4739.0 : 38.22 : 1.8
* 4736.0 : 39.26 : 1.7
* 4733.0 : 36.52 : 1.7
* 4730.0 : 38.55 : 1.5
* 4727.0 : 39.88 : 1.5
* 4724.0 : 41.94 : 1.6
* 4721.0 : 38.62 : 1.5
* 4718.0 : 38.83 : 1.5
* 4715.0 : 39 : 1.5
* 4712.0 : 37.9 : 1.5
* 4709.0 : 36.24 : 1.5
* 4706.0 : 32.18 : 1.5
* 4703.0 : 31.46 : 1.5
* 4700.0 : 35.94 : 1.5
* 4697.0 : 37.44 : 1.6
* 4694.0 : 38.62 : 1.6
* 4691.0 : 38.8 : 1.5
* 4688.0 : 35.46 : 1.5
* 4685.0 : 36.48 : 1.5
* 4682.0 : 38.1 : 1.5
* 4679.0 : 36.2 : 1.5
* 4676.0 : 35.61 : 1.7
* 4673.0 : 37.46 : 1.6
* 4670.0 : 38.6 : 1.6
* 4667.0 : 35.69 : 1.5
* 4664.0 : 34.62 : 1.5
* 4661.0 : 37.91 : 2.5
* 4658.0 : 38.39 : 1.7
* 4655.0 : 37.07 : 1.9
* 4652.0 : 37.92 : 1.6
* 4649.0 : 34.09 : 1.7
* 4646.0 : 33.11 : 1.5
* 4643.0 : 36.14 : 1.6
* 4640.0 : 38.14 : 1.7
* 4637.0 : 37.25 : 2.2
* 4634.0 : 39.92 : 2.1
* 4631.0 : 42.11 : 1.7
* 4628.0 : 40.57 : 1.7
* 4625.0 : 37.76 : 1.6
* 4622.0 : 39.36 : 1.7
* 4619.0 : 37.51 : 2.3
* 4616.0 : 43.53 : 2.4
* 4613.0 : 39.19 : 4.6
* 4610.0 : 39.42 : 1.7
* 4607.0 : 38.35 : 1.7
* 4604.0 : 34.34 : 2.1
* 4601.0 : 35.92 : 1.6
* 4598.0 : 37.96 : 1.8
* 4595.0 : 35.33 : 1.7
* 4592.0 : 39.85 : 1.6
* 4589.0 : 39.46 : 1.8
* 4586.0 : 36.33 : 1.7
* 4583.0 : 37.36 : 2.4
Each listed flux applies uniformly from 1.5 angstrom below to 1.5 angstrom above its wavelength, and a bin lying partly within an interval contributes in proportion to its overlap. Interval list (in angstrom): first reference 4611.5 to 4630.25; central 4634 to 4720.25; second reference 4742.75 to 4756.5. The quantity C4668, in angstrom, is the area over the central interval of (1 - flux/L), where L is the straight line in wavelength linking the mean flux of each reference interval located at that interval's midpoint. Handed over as 8.08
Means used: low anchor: 39.8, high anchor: 41.4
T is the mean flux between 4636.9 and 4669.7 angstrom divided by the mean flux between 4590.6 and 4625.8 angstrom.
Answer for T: 0.95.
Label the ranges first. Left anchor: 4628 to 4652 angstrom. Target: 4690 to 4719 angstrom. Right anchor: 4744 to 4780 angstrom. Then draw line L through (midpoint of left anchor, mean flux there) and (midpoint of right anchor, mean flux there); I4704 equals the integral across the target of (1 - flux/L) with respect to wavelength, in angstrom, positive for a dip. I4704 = 1.4 angstrom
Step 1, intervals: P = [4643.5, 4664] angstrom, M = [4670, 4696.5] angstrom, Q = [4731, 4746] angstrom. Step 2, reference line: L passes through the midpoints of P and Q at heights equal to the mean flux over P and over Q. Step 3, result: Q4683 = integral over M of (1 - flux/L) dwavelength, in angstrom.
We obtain 0.1 angstrom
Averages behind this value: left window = 36.3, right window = 39.2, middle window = 37.2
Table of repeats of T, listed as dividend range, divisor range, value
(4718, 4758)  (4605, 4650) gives 1.04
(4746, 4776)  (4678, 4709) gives 1.09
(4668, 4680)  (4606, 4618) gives 0.92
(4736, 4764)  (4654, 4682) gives 1.09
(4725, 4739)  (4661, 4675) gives 1.05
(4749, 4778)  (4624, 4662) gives 1.04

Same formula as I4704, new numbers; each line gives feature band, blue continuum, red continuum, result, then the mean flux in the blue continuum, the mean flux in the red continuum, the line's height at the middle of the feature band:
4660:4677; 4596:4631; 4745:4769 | 1.1 angstrom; 38.6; 40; 39.2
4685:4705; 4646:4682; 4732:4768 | 0.8 angstrom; 36.6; 39.8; 37.8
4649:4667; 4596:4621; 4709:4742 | 0.8 angstrom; 38.2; 38.9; 38.5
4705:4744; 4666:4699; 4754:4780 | -0.7 angstrom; 37.1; 38.5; 37.8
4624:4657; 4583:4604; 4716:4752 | 0.4 angstrom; 37.2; 39.8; 38.1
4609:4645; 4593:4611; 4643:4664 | -2.5 angstrom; 36.9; 36.3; 36.6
